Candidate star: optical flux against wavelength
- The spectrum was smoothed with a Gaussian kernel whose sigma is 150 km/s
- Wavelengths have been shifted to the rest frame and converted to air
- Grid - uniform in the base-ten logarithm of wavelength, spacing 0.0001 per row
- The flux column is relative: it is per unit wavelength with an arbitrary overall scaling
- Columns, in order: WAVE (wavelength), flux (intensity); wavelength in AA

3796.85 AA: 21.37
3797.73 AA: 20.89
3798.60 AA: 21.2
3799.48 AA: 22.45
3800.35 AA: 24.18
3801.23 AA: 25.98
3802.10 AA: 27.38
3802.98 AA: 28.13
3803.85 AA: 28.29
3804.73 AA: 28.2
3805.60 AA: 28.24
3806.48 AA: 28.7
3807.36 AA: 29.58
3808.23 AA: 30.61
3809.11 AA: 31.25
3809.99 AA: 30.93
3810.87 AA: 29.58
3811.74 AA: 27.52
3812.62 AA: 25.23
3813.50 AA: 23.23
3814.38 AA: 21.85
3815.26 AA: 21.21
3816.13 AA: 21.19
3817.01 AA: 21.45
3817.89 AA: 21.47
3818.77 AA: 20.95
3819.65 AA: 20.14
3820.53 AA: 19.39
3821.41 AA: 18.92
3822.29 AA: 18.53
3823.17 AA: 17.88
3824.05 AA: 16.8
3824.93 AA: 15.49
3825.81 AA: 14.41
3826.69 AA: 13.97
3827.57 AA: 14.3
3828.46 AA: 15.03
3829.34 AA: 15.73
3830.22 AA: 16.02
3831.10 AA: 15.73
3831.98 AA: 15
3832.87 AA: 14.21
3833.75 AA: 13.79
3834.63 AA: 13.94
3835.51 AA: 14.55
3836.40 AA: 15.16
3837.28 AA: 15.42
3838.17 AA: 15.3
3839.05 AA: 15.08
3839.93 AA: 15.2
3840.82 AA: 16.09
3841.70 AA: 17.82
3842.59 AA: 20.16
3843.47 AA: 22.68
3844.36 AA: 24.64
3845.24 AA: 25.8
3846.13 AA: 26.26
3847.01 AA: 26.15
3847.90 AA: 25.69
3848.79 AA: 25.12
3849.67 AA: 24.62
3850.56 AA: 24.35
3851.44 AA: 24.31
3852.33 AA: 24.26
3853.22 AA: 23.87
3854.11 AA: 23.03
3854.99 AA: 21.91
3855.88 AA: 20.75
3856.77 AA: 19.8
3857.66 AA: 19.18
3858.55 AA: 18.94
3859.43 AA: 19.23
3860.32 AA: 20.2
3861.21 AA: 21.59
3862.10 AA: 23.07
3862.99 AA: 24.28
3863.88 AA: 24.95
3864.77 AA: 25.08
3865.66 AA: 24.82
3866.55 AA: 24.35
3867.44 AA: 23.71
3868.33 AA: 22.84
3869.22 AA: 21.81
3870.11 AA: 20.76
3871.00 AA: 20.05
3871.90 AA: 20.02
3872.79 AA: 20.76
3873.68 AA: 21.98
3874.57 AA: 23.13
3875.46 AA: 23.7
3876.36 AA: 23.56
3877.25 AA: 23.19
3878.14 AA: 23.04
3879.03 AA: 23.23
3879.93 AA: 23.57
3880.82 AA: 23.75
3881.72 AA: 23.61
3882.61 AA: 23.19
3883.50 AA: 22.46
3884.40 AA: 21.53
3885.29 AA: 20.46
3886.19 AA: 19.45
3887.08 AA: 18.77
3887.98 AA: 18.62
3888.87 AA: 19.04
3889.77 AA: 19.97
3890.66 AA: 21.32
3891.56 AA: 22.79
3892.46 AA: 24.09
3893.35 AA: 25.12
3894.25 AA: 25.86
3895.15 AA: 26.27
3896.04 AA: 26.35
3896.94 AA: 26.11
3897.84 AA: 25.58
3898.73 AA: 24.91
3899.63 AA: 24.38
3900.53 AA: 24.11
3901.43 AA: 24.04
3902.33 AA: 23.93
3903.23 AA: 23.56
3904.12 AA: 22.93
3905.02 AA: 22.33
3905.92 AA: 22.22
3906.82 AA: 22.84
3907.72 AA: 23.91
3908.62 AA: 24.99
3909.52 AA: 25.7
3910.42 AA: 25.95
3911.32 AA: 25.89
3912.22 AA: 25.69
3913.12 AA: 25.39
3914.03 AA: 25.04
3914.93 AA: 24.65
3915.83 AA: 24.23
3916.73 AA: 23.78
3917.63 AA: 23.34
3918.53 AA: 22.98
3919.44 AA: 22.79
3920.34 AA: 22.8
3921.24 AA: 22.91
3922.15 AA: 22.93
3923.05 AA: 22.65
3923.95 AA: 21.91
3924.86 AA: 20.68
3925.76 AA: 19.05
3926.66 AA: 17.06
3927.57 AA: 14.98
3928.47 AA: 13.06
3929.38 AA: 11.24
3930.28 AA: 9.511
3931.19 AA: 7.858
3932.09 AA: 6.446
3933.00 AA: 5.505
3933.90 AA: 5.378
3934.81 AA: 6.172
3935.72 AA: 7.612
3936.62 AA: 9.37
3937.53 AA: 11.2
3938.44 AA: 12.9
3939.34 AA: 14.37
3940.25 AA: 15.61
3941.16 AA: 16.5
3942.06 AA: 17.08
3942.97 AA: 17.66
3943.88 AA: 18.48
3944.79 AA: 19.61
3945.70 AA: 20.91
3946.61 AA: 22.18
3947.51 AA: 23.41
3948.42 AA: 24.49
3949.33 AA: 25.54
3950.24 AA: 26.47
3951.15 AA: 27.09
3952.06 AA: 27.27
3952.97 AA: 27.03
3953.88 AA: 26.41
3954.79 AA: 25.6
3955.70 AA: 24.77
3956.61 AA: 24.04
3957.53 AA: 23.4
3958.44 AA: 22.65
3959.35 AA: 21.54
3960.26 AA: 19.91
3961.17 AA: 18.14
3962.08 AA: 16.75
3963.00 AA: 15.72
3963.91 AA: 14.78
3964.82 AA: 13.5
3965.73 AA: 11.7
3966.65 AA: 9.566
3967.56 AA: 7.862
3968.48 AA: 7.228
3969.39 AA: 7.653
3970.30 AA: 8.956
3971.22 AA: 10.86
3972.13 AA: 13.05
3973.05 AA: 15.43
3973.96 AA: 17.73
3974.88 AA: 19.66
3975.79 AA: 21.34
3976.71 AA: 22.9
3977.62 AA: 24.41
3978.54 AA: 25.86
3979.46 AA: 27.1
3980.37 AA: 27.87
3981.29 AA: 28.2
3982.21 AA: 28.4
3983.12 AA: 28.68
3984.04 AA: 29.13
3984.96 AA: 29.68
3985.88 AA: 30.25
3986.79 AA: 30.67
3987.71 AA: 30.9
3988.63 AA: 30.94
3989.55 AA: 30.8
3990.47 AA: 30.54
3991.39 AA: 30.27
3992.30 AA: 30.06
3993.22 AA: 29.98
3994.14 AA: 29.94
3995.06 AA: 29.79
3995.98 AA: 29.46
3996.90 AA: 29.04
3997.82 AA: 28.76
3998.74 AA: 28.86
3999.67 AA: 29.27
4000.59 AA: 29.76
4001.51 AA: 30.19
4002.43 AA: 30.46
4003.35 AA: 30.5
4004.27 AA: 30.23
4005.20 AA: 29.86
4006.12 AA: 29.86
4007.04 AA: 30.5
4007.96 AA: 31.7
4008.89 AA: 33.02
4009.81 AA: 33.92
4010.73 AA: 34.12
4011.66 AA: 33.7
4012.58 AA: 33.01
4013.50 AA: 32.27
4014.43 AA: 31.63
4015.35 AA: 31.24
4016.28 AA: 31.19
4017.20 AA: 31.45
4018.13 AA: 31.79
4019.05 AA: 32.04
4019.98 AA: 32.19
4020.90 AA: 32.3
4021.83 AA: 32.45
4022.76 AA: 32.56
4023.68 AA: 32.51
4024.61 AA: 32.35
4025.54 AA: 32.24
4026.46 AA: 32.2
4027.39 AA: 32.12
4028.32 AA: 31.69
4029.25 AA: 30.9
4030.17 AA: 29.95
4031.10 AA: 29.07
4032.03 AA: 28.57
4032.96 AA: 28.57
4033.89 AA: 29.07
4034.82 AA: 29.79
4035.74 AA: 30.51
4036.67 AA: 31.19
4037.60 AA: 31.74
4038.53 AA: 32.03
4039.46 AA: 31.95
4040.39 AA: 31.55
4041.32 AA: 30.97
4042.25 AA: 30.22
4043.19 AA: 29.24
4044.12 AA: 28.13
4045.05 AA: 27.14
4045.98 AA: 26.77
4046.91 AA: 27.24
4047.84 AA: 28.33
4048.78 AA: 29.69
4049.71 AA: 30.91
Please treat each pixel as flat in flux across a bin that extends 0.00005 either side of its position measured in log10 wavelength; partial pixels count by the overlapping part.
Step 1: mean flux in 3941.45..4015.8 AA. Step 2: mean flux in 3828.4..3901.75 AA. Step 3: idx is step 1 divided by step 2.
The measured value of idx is 1.2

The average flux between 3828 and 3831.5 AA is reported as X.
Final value 15.6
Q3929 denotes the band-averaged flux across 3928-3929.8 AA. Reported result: 12.2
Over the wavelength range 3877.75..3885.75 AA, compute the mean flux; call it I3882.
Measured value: 22.7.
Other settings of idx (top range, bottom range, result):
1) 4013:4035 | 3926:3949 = 2.22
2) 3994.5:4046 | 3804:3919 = 1.40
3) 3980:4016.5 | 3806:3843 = 1.56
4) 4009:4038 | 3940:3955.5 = 1.40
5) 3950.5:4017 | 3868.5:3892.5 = 1.16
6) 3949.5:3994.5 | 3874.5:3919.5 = 0.96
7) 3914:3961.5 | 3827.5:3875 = 0.93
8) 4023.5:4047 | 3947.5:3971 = 1.59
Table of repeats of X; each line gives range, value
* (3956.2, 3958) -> 23.6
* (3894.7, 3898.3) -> 26.1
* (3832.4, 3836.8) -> 14.3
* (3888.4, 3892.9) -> 21.4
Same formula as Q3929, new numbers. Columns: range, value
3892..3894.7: 25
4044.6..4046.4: 27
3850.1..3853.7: 24.2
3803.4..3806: 28.3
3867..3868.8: 23.3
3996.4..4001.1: 29.1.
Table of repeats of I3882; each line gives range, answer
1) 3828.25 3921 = 22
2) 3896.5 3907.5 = 23.9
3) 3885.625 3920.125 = 23.6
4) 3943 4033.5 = 26.2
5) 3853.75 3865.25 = 21.7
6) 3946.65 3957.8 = 25.4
